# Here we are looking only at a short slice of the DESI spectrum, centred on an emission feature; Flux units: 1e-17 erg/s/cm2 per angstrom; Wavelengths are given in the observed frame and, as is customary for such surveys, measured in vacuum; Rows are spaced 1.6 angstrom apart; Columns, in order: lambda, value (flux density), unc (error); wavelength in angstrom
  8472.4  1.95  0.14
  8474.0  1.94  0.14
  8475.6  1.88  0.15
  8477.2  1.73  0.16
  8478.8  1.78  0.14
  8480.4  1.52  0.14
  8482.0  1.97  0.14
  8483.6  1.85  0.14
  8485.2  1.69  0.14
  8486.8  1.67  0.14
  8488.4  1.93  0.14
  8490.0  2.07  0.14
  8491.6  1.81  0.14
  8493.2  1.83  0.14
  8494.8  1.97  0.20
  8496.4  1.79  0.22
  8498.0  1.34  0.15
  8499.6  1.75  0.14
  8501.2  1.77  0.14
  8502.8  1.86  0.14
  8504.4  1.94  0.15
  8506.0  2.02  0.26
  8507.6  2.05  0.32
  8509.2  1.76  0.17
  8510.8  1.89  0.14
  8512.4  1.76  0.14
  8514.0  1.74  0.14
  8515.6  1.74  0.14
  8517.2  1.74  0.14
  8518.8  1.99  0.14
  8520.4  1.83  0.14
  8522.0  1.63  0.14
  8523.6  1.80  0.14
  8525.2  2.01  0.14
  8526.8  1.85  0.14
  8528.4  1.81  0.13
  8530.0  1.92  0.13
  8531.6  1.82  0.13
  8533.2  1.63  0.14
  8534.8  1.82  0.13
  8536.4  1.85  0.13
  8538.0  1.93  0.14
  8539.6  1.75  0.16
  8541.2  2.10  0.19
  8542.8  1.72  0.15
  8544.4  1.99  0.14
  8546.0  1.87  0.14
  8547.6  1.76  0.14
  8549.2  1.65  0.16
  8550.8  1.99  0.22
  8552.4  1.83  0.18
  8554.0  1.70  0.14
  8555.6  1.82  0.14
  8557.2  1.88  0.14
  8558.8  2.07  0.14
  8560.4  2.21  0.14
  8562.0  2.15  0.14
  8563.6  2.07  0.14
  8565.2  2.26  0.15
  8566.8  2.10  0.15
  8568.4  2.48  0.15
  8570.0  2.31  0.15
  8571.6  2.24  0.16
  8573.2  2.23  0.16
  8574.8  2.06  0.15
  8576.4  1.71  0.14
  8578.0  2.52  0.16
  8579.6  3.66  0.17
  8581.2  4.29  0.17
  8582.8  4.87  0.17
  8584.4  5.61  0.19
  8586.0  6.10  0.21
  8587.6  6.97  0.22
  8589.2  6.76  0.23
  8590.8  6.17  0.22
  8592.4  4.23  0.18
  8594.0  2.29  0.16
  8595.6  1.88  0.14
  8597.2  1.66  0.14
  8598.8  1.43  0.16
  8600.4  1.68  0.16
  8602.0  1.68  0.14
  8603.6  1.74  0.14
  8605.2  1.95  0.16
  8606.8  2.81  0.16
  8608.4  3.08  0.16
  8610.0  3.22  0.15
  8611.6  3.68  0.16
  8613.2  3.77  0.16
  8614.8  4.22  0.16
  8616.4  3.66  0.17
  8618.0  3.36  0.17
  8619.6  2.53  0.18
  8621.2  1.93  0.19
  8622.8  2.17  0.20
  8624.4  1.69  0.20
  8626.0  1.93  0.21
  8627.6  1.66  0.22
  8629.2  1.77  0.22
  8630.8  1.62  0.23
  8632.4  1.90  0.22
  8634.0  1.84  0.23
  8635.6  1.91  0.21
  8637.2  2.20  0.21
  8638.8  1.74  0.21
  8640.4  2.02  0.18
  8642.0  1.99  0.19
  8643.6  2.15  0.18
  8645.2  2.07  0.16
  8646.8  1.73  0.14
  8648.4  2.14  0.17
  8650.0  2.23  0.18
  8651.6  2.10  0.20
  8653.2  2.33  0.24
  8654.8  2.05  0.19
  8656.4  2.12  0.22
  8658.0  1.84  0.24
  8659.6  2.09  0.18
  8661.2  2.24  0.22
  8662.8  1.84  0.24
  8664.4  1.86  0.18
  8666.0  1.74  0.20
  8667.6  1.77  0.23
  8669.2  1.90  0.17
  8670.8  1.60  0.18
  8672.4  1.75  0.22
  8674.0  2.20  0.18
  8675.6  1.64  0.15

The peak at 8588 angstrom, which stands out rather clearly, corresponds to Halpha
